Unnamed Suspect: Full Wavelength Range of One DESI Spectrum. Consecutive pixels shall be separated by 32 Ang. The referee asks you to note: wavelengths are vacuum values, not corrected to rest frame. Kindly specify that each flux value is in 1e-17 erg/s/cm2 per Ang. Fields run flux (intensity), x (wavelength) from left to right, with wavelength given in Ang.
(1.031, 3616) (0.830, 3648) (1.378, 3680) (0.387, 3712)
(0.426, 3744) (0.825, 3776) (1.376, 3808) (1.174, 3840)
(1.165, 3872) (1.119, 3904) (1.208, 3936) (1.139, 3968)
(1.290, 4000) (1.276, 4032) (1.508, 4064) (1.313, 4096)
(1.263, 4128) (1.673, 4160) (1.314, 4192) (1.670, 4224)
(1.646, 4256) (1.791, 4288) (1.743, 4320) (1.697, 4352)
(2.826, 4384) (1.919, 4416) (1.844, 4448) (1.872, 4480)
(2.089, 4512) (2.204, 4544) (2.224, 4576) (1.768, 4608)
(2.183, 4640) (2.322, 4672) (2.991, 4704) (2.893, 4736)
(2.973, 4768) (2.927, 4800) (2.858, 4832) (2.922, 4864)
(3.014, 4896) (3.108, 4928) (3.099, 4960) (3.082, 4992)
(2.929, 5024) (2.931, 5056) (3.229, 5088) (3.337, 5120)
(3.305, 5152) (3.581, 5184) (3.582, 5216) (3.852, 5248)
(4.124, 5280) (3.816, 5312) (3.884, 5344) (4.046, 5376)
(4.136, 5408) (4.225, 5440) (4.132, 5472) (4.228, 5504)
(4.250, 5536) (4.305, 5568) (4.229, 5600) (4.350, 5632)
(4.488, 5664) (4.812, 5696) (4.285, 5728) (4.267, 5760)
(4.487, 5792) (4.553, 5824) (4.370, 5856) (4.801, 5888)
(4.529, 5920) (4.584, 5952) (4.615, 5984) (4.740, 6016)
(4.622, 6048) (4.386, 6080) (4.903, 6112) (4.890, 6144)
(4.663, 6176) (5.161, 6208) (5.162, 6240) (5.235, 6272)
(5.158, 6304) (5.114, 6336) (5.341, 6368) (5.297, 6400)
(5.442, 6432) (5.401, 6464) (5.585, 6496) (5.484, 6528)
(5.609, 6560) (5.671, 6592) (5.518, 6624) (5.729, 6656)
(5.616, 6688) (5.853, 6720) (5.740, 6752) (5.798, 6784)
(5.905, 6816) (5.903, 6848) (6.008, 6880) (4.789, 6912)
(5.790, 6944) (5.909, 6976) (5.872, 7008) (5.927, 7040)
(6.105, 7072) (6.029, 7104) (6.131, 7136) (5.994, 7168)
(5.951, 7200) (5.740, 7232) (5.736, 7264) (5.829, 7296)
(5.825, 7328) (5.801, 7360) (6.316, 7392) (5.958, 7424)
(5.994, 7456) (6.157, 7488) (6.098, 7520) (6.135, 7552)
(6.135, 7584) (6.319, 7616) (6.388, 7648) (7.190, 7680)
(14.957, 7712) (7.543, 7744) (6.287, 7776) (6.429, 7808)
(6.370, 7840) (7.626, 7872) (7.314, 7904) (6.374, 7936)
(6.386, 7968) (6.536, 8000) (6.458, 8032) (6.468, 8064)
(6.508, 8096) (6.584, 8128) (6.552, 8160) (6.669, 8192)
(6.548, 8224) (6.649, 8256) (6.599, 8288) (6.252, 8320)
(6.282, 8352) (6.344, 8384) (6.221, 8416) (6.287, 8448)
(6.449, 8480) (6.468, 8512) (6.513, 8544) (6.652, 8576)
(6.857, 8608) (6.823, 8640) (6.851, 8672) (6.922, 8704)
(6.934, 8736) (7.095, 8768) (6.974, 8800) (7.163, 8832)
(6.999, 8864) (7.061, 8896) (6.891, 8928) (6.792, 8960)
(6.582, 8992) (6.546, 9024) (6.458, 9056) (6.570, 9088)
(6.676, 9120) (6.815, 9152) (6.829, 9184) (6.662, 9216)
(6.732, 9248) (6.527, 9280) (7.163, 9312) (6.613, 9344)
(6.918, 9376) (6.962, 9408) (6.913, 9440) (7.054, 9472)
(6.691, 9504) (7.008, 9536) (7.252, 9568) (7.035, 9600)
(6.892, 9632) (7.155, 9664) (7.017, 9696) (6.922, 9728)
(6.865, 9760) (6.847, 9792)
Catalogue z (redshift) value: 0.173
